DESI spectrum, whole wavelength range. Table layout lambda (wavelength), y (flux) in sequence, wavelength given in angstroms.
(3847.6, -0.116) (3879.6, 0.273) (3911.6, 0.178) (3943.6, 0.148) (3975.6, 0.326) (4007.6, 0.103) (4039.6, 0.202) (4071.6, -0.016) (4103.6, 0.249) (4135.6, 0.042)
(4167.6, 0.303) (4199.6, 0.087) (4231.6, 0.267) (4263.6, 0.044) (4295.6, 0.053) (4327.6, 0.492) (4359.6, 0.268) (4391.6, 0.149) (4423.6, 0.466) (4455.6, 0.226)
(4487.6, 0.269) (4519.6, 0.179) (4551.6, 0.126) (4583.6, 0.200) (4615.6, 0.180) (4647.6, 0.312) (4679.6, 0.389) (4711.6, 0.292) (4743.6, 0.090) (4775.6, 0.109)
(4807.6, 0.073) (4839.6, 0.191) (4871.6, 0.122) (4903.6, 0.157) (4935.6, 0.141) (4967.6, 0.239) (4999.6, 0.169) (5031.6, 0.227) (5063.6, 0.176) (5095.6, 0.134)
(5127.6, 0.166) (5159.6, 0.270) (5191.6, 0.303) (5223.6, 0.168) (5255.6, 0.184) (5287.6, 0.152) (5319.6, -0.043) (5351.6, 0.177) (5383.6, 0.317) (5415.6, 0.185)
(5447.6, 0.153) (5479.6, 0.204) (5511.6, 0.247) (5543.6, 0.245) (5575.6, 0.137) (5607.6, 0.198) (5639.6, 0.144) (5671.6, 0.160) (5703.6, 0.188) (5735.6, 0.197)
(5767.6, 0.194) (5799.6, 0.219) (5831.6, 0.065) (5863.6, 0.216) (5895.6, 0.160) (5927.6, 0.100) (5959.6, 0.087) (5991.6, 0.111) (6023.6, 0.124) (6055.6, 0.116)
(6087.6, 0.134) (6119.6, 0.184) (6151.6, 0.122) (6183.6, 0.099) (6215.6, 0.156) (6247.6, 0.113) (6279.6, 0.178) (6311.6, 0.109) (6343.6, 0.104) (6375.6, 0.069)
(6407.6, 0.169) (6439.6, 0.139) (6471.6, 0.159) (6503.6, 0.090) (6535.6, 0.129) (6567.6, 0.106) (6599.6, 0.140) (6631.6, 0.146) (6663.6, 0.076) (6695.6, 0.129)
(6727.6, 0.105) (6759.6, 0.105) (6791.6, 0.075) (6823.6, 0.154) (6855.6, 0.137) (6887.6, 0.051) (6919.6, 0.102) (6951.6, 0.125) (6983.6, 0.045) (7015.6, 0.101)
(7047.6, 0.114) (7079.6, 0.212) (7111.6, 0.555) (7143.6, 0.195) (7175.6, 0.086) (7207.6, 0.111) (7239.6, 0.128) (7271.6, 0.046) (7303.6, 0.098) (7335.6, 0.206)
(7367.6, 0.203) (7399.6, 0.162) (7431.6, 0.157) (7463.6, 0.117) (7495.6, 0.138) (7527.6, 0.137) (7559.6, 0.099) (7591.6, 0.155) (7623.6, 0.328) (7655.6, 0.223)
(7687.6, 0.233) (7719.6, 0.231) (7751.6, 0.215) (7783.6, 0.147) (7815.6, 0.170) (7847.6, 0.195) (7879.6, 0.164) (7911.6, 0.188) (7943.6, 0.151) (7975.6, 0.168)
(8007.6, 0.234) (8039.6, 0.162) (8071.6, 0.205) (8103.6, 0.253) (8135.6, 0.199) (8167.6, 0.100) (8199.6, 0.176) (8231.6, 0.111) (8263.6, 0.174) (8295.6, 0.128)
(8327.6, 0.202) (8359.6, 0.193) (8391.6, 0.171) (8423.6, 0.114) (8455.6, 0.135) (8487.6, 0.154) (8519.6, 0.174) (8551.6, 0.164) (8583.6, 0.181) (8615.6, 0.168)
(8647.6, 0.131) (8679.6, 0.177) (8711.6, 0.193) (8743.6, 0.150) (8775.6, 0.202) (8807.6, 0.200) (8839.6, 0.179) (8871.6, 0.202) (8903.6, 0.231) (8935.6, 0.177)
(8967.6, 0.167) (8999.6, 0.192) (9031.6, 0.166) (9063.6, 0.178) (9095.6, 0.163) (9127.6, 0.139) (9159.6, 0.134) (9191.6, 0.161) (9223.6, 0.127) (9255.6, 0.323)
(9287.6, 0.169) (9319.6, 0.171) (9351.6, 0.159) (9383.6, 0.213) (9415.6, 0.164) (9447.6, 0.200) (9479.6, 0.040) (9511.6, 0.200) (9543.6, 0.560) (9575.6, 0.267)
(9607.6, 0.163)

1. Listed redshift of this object 0.904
